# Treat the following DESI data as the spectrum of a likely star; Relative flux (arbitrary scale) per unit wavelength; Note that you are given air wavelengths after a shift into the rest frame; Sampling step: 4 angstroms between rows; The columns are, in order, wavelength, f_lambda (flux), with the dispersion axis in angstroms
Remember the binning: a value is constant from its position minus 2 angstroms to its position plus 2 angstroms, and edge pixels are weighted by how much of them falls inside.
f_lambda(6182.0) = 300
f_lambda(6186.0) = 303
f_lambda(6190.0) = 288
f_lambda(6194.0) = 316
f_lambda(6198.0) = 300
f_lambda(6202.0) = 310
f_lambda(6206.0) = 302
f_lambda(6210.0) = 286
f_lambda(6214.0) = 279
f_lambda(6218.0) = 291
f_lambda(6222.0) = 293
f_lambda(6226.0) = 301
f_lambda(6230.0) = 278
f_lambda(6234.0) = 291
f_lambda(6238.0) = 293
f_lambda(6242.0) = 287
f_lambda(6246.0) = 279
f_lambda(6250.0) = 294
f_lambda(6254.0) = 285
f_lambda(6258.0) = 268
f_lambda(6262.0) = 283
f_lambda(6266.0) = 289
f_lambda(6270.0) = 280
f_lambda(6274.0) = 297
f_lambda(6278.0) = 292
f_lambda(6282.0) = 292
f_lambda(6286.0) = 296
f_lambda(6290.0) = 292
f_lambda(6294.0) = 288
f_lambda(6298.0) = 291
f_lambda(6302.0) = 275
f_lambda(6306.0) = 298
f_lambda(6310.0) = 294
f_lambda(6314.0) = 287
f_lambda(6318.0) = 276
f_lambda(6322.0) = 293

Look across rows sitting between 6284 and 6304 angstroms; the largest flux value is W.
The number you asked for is 296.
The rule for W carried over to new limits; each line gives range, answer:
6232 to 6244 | 293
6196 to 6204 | 310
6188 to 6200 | 316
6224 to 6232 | 301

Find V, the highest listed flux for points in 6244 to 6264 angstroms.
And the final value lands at 294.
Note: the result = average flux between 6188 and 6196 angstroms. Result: 302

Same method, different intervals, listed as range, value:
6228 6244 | 287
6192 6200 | 308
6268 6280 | 290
